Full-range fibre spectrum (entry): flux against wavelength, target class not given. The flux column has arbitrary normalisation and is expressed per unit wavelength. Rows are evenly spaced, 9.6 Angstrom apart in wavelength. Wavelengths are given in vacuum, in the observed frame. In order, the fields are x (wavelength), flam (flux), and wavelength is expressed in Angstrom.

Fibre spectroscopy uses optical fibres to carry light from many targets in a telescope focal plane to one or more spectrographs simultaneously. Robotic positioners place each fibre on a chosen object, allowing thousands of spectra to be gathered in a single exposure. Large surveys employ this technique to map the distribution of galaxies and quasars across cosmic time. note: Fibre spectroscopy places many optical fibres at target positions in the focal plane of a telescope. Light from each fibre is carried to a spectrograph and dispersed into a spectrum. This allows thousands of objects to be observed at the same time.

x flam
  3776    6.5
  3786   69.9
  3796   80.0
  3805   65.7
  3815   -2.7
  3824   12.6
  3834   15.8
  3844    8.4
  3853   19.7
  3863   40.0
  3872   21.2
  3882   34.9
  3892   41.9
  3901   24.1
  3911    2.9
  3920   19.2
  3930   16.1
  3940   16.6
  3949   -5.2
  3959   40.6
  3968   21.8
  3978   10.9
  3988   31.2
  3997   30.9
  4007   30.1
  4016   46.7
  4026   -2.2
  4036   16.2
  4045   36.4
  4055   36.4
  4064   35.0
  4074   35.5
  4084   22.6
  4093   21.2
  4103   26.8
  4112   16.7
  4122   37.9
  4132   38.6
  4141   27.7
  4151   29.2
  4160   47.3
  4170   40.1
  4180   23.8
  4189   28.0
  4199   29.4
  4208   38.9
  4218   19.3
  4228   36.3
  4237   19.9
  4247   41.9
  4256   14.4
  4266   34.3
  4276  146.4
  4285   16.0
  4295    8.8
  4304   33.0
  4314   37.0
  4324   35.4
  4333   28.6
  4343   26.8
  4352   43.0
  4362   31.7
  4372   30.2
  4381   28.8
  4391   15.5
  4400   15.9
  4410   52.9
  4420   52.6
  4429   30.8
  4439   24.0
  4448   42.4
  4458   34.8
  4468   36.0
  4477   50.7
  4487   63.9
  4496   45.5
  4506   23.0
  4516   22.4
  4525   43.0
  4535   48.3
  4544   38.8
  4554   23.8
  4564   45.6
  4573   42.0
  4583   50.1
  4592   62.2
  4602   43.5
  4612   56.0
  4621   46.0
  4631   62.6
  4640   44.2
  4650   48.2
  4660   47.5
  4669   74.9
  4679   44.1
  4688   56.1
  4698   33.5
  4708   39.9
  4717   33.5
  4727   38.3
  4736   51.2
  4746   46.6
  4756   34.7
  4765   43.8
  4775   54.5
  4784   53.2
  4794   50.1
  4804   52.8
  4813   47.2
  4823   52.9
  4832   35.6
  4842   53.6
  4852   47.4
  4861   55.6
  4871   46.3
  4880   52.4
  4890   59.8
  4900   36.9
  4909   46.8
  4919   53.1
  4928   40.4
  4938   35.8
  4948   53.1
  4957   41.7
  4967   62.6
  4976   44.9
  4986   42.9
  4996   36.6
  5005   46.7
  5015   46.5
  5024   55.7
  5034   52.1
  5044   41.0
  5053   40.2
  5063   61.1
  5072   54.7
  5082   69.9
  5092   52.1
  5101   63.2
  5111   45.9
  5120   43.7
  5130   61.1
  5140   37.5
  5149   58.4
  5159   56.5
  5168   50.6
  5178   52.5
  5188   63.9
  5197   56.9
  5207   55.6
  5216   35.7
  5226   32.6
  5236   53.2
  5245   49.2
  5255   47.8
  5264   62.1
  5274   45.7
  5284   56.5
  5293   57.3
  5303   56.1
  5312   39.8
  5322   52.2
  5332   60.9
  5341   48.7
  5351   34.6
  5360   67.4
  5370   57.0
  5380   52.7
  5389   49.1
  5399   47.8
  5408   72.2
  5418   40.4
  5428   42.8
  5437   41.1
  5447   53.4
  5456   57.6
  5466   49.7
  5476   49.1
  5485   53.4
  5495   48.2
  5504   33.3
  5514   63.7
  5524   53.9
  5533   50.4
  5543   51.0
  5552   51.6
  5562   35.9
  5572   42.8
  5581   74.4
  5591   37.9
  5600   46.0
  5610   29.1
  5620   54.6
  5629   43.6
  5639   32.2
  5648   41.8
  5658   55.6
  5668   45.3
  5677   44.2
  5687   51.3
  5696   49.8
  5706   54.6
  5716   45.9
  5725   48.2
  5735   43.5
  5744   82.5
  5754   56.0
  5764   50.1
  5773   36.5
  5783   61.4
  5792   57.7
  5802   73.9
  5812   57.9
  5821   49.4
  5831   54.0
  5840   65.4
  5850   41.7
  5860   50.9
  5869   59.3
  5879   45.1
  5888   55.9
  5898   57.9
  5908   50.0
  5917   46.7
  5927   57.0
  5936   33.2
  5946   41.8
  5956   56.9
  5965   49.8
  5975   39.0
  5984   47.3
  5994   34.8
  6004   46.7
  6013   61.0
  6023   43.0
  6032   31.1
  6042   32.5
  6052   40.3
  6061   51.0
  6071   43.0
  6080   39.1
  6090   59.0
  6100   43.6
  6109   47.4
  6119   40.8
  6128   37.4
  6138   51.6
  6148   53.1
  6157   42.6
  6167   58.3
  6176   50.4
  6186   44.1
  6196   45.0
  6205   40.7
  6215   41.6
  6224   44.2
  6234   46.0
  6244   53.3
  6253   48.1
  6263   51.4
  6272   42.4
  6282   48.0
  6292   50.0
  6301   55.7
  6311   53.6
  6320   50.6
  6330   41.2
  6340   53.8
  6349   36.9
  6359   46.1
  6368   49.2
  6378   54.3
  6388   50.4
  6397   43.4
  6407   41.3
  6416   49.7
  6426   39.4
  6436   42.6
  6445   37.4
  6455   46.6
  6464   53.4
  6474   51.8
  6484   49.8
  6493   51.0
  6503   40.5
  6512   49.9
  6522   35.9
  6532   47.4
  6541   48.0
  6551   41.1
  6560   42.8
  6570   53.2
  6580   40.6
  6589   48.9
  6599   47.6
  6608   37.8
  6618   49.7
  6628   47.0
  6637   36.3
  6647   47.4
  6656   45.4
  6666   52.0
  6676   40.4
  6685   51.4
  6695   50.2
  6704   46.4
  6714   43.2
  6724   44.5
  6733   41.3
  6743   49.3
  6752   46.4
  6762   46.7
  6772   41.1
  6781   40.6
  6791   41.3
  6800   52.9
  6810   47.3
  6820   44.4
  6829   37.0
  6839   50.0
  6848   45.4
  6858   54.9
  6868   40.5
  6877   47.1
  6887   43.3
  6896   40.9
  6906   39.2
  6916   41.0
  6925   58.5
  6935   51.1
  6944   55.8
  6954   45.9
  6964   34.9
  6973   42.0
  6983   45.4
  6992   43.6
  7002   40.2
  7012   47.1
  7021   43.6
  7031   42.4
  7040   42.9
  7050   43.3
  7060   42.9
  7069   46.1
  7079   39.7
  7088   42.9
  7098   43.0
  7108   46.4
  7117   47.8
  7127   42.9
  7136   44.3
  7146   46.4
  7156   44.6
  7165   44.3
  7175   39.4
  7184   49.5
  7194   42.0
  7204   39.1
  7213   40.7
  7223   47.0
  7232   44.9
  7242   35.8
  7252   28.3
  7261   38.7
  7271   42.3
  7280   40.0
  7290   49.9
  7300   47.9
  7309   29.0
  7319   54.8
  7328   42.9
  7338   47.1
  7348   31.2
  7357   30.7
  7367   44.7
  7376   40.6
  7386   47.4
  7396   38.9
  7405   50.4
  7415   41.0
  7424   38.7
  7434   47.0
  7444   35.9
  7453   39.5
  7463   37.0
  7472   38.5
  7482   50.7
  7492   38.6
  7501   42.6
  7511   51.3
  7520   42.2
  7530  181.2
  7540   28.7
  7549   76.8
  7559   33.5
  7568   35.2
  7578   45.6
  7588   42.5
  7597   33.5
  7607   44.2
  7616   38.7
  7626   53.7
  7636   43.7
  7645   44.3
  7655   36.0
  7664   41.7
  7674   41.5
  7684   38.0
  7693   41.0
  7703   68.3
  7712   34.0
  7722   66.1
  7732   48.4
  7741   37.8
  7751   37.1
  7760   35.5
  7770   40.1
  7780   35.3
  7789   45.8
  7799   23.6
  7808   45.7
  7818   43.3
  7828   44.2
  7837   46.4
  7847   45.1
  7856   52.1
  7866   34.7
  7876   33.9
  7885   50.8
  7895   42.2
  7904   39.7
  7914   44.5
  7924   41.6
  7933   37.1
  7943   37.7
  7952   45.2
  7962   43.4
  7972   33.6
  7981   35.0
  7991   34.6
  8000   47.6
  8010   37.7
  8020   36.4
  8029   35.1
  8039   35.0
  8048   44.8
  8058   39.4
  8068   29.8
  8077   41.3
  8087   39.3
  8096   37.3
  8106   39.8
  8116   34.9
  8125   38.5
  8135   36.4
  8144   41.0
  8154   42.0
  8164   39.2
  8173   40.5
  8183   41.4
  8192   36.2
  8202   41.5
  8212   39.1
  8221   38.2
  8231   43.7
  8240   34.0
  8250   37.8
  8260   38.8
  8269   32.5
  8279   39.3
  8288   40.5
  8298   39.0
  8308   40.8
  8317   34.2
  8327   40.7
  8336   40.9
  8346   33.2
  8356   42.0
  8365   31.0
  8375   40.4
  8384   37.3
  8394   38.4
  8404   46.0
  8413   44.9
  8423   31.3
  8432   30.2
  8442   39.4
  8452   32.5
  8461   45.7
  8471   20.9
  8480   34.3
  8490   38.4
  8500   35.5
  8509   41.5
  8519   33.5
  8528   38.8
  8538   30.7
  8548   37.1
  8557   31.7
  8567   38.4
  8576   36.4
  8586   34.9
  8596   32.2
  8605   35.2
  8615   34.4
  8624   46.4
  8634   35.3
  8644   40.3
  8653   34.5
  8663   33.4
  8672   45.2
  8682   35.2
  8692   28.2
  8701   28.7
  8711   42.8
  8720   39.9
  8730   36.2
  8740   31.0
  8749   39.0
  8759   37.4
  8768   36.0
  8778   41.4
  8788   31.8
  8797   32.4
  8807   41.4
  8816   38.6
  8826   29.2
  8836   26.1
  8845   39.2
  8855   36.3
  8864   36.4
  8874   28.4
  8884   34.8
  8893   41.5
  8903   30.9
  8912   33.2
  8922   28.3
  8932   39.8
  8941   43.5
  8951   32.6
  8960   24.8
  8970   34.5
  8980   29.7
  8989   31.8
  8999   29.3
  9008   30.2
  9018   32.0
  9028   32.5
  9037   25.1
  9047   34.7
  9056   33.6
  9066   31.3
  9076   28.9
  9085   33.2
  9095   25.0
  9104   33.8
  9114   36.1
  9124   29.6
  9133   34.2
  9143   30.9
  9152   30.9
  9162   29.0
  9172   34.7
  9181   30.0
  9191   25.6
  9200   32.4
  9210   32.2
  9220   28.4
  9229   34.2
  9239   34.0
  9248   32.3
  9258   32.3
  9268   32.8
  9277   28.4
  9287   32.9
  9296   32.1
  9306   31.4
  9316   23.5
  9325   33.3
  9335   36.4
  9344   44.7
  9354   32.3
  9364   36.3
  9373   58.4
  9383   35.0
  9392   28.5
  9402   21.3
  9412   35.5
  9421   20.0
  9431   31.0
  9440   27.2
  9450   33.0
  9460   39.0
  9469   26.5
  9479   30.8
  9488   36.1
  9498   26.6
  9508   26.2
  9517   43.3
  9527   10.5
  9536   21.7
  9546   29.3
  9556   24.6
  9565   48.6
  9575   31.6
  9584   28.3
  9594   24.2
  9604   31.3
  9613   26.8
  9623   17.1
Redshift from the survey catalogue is 0.147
